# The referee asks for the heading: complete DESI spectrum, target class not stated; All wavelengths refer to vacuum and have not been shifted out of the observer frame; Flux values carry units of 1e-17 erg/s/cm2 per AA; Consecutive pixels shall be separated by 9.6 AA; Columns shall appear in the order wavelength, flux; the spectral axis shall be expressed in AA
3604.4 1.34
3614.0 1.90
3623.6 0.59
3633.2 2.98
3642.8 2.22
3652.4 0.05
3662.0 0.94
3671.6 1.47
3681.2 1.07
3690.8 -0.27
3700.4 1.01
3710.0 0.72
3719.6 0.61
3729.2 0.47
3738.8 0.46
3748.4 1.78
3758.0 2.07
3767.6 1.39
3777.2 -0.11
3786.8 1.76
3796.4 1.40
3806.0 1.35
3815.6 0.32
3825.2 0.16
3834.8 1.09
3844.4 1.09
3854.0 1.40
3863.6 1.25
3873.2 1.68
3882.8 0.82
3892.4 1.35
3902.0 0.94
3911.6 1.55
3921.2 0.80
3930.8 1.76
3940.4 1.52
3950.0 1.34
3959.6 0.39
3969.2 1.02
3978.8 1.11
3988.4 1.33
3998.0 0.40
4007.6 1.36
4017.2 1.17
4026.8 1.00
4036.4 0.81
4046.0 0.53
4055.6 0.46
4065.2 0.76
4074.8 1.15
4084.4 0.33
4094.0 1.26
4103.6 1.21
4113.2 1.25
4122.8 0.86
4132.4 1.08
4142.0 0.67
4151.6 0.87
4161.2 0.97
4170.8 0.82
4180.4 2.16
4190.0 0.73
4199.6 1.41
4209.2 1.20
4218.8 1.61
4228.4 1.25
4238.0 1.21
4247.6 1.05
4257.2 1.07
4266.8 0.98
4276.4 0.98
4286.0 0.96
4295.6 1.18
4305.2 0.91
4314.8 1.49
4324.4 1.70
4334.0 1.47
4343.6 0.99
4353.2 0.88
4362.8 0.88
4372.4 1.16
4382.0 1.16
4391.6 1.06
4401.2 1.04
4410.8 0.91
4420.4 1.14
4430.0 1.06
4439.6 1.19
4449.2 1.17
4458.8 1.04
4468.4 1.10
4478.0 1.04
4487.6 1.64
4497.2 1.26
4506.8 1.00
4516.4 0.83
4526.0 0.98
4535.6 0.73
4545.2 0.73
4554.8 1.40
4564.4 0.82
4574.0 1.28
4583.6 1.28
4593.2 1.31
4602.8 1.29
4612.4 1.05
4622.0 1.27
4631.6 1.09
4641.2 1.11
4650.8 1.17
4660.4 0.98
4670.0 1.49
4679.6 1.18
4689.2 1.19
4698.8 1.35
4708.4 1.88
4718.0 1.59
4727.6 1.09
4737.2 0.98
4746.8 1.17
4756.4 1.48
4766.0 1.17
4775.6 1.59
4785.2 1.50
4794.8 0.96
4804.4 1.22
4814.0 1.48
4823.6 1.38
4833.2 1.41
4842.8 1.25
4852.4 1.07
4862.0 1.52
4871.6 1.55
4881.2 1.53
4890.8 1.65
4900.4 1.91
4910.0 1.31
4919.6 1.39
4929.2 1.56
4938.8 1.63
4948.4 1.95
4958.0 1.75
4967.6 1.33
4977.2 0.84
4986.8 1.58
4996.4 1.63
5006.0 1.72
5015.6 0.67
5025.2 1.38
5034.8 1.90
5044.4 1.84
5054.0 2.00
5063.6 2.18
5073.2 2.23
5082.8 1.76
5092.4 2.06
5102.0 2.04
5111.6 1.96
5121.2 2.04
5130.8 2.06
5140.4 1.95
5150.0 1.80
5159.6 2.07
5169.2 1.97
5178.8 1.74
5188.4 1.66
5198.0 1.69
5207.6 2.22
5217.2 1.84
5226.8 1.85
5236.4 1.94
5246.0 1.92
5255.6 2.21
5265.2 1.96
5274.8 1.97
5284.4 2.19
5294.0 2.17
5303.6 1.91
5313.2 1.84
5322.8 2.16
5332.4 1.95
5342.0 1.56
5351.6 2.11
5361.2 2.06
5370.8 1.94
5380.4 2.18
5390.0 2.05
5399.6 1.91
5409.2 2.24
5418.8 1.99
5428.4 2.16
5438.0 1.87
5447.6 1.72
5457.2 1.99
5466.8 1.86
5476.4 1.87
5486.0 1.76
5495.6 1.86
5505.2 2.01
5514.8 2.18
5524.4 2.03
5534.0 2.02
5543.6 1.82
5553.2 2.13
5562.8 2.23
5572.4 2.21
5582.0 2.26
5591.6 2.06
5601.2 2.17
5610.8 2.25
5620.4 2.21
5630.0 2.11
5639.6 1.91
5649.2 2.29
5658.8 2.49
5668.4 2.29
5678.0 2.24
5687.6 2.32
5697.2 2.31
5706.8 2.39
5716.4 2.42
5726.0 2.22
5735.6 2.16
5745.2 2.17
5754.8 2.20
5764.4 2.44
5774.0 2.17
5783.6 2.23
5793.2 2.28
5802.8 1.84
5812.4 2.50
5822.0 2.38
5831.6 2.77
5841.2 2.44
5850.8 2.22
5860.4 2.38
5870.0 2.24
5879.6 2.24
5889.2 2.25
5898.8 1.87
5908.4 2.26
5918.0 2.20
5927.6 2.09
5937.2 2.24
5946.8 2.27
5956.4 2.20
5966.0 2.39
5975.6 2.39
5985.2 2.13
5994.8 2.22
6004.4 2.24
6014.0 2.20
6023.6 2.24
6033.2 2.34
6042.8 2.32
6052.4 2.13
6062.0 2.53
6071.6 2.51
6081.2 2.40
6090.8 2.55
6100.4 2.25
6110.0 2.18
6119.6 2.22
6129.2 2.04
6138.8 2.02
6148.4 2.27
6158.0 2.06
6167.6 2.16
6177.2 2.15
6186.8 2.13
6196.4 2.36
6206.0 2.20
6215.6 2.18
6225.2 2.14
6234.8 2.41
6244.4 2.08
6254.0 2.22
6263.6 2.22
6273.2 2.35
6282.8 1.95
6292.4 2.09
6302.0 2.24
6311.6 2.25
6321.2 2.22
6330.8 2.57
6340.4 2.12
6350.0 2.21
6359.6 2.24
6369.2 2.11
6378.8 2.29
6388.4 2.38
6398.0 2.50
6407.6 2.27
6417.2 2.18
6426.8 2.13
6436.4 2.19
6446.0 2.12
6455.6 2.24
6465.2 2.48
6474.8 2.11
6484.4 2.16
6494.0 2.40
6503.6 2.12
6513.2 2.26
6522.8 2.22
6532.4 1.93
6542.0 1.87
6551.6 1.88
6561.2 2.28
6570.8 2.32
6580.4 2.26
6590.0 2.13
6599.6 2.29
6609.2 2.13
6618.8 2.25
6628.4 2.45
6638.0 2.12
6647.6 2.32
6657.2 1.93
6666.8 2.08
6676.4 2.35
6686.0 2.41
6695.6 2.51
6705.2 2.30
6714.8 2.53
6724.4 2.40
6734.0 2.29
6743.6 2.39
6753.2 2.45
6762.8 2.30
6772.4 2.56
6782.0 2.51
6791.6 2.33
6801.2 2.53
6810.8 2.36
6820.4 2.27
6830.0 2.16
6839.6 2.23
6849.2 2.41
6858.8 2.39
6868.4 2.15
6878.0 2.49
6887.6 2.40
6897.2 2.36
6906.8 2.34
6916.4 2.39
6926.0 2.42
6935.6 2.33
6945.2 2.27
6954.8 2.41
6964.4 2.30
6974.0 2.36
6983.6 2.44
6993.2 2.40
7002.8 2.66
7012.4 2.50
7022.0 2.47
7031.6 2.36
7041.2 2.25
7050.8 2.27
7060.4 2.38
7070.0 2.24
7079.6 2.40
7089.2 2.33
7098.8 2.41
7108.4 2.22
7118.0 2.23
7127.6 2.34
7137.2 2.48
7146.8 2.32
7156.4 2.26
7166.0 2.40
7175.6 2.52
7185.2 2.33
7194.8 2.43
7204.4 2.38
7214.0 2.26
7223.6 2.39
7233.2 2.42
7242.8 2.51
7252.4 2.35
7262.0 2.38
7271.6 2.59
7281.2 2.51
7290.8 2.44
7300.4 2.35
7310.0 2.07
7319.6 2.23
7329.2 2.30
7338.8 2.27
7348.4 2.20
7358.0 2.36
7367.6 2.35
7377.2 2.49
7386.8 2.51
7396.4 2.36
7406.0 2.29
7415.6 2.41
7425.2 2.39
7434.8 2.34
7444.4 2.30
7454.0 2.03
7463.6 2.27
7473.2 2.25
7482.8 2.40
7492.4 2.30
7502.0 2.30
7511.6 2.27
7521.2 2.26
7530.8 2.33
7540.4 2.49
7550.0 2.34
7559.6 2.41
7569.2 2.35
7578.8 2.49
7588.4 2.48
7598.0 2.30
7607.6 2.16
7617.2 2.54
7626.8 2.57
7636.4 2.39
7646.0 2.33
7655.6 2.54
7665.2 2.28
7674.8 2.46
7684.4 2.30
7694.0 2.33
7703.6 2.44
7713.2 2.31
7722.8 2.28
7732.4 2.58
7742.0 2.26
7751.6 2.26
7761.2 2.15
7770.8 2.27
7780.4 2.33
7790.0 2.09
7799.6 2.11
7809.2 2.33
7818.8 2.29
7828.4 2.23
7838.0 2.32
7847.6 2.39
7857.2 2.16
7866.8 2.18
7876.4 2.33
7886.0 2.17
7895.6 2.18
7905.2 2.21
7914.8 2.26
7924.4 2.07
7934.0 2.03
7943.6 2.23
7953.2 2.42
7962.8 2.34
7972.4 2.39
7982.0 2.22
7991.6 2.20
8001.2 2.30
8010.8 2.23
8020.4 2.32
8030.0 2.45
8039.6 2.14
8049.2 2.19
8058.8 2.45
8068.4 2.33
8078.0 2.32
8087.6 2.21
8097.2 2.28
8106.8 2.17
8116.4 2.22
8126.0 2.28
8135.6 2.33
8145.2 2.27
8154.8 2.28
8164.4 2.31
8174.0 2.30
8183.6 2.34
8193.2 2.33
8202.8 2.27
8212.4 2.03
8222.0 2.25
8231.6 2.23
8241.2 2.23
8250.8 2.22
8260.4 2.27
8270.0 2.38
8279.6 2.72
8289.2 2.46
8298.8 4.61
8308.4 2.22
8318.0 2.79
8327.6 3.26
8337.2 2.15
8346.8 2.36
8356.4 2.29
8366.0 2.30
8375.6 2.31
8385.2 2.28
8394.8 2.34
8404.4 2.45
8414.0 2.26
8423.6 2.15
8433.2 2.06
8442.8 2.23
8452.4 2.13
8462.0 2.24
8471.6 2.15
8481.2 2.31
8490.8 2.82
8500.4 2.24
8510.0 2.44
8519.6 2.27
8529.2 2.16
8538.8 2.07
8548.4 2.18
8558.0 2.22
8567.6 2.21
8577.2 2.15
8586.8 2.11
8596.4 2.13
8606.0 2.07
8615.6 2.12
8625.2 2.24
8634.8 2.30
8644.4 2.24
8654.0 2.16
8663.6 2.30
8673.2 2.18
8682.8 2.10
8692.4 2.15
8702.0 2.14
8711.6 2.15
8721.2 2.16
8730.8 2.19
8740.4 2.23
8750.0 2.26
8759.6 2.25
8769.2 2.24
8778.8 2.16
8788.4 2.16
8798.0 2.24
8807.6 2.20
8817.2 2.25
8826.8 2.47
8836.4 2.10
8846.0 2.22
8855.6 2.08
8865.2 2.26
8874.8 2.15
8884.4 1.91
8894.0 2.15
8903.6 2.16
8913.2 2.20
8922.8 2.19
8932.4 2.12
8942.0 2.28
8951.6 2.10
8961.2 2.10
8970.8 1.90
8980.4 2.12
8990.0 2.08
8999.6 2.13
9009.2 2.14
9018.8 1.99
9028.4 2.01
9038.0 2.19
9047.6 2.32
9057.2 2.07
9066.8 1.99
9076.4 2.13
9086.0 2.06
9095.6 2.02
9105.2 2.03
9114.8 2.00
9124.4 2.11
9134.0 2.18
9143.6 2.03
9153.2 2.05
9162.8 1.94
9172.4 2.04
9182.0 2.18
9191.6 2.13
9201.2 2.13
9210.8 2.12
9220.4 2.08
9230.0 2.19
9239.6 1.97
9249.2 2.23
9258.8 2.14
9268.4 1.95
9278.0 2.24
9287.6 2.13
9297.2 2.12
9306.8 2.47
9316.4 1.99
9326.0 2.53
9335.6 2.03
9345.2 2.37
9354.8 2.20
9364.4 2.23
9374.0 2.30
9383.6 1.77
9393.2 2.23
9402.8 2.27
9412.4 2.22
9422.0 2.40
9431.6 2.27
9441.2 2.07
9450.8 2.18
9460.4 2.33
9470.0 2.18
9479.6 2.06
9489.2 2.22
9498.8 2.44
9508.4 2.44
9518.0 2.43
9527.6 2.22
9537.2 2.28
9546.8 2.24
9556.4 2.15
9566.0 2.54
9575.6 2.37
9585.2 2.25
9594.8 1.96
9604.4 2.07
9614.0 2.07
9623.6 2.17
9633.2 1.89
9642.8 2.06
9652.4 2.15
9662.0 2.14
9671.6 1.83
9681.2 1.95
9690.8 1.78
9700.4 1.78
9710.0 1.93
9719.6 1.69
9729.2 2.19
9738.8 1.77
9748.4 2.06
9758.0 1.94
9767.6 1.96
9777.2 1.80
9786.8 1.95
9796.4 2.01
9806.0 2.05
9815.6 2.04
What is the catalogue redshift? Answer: 0.26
